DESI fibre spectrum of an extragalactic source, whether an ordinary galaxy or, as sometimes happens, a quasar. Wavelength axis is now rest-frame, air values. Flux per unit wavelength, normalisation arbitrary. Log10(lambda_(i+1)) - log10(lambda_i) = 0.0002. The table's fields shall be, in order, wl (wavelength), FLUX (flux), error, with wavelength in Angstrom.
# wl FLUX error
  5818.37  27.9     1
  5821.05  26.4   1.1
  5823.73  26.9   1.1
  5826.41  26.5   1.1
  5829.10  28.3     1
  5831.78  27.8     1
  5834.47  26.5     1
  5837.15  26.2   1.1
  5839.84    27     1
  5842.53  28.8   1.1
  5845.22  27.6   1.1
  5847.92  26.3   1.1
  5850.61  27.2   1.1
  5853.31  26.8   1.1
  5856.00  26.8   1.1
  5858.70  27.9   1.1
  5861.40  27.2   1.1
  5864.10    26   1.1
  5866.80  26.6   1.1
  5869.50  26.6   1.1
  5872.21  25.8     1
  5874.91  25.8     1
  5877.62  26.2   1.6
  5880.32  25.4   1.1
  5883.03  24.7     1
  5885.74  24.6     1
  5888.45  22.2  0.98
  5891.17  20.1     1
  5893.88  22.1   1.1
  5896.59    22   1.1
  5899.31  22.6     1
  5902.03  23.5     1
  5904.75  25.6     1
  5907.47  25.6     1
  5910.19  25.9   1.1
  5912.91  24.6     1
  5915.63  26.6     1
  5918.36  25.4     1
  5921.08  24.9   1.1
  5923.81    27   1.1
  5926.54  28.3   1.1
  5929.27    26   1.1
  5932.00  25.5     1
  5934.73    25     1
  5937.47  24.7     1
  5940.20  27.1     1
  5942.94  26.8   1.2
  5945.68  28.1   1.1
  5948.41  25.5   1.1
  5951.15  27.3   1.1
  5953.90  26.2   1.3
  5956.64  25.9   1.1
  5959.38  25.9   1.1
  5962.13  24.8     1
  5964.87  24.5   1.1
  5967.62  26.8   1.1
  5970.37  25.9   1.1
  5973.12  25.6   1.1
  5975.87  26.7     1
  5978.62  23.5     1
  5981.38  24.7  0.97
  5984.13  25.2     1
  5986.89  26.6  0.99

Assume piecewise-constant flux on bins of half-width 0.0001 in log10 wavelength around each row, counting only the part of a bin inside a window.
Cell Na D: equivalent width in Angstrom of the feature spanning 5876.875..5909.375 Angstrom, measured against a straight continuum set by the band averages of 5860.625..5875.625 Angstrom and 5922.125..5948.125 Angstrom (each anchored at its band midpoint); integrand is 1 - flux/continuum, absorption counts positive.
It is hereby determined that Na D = 3.3 Angstrom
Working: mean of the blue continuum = 26.3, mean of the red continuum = 26.4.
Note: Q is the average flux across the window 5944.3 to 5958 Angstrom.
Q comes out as 26.6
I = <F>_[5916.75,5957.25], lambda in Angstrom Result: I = 26.3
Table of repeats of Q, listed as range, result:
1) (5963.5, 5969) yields 25.6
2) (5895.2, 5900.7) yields 22.3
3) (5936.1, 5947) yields 26.7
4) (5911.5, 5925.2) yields 25.7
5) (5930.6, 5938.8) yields 25.1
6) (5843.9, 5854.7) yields 27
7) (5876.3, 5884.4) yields 25.4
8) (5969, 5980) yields 25.4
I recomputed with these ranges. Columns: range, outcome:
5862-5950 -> 25.2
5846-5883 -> 26.5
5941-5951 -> 26.9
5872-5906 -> 23.8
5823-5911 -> 25.7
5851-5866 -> 26.9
